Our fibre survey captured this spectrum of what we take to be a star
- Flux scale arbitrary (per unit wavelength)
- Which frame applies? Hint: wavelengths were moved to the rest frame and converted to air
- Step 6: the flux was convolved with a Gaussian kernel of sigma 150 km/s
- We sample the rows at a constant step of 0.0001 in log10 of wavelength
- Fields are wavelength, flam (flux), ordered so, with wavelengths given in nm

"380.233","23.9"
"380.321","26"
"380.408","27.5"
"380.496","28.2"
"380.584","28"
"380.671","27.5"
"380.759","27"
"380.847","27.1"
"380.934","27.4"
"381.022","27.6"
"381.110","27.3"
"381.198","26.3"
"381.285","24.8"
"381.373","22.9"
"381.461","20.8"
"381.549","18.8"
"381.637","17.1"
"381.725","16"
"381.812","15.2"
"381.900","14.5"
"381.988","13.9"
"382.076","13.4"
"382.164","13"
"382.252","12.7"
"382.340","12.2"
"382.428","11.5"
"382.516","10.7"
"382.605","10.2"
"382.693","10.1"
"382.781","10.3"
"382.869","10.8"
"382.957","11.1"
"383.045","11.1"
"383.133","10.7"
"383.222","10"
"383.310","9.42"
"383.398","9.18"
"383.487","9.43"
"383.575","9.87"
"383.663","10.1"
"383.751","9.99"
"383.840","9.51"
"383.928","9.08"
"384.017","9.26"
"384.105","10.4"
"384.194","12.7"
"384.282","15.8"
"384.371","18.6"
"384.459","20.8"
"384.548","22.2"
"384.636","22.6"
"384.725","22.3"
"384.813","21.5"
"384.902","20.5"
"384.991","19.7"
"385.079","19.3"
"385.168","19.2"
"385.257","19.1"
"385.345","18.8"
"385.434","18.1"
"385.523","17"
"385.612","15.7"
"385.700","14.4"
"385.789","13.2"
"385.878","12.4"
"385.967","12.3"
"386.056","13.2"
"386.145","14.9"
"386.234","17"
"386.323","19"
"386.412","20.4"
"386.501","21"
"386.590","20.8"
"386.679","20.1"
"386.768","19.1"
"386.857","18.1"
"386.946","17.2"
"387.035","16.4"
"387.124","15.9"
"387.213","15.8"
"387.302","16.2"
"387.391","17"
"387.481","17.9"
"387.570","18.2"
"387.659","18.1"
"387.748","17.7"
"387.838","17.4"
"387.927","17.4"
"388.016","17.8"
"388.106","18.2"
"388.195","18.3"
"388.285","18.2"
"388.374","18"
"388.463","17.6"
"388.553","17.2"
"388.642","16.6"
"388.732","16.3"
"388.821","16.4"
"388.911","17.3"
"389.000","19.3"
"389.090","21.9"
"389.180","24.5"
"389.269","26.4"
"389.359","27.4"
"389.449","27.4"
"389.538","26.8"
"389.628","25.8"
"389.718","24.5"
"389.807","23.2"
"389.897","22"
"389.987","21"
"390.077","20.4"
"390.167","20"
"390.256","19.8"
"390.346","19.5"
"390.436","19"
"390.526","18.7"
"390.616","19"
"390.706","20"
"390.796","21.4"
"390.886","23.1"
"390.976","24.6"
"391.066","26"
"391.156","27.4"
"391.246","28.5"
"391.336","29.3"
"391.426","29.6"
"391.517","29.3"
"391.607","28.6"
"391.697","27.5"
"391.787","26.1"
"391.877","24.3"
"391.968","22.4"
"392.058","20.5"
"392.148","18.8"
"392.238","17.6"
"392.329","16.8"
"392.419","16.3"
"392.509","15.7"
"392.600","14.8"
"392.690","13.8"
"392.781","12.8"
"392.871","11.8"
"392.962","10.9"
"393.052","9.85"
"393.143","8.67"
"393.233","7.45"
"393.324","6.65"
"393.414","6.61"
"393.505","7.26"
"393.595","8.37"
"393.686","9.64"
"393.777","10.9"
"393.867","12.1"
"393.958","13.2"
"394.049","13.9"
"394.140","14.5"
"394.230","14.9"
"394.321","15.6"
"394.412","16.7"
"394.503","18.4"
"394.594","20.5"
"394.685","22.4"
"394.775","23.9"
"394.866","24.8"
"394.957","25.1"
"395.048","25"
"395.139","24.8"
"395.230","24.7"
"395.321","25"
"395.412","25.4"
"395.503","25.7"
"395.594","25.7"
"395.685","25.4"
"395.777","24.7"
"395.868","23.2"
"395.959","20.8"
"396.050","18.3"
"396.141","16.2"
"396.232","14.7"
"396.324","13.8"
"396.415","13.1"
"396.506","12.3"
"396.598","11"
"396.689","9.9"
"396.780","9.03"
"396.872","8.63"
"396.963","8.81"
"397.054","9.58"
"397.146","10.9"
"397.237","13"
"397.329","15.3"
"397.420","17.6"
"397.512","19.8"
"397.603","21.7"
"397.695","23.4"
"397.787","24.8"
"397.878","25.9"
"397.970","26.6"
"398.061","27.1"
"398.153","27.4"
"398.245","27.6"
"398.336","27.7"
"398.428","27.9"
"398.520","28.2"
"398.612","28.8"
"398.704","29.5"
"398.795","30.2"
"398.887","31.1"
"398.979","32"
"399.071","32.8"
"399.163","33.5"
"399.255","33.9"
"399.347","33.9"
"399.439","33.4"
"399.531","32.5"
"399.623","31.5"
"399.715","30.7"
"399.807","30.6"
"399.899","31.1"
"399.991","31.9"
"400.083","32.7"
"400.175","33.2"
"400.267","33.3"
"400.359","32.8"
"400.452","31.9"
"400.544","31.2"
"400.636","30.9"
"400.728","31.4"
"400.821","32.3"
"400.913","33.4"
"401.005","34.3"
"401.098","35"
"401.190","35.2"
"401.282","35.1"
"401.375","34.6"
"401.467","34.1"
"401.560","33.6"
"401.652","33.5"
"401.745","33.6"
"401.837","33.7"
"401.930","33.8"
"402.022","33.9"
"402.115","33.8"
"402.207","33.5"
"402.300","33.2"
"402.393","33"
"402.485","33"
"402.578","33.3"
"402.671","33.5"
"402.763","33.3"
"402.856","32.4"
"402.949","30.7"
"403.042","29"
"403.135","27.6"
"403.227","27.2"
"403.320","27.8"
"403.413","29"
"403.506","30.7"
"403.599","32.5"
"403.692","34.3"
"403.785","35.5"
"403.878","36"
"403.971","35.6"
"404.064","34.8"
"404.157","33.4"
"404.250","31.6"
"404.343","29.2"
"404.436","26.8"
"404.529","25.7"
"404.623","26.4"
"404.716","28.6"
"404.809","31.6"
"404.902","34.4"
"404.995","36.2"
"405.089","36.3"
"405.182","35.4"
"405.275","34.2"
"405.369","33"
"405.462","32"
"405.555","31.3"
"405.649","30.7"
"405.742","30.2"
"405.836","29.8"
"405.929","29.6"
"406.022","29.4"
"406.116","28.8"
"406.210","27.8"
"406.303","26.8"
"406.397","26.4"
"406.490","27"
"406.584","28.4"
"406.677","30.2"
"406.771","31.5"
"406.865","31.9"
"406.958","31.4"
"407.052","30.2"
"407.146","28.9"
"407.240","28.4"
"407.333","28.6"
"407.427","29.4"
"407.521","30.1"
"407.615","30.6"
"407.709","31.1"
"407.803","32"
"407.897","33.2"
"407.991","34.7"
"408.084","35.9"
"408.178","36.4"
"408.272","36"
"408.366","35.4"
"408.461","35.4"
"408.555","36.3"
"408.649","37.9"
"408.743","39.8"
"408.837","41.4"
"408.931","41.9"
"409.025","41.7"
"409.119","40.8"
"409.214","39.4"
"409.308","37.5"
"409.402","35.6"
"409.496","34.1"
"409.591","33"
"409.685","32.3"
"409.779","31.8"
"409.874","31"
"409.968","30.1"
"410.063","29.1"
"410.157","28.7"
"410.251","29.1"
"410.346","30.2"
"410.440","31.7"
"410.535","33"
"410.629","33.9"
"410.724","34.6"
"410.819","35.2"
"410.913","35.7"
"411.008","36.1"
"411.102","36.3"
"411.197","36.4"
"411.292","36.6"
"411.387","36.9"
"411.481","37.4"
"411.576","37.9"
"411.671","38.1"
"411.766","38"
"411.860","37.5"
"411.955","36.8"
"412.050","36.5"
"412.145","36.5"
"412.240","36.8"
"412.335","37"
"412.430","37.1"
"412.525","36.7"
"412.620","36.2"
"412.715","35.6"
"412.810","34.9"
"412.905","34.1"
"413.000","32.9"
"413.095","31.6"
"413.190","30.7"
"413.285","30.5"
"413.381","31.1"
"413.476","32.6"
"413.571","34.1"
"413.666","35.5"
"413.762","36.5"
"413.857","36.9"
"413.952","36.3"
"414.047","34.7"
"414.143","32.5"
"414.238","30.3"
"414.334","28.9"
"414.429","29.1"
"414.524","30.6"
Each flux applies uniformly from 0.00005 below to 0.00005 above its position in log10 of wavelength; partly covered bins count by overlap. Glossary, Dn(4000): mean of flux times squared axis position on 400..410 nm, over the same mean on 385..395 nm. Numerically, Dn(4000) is 1.9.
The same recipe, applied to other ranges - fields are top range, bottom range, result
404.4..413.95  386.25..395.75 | 1.89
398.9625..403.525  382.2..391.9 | 1.92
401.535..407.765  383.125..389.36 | 2.04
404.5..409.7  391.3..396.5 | 1.92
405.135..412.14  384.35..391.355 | 1.89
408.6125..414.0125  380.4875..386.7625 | 2.43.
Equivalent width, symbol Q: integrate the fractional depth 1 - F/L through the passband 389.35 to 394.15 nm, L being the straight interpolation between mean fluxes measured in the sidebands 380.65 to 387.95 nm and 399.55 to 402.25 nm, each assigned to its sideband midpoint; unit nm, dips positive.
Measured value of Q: 0.94 nm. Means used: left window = 16.5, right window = 33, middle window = 18.9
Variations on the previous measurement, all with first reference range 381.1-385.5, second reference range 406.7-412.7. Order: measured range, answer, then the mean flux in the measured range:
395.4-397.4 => 0.70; 16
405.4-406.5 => 0.09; 29.3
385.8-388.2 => 0.09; 17.3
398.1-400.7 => -0.39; 31.1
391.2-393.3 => 0.25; 19.1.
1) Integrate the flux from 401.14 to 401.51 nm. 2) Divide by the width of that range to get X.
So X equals 34.8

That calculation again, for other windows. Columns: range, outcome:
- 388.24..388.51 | 17.9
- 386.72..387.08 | 17.7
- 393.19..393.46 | 6.89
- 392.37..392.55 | 16.1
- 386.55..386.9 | 19.5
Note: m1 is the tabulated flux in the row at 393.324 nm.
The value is 6.65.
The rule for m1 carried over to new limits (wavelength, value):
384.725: 22.3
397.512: 19.8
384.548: 22.2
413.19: 30.7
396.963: 8.81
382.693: 10.1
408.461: 35.4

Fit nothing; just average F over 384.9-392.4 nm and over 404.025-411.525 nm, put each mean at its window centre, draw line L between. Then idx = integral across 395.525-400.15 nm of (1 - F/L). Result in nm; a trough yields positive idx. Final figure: 0.51 nm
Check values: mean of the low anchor 20.1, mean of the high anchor 32.8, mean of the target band 23.5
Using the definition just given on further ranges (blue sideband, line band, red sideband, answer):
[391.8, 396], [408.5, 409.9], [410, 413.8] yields -0.220 nm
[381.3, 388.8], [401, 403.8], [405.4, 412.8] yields -0.391 nm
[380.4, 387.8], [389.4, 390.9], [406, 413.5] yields -0.073 nm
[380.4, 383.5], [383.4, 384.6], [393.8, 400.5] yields 0.348 nm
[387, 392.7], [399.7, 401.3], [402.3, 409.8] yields -0.232 nm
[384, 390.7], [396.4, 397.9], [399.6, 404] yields 0.712 nm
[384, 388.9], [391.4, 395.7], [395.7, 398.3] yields -0.080 nm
